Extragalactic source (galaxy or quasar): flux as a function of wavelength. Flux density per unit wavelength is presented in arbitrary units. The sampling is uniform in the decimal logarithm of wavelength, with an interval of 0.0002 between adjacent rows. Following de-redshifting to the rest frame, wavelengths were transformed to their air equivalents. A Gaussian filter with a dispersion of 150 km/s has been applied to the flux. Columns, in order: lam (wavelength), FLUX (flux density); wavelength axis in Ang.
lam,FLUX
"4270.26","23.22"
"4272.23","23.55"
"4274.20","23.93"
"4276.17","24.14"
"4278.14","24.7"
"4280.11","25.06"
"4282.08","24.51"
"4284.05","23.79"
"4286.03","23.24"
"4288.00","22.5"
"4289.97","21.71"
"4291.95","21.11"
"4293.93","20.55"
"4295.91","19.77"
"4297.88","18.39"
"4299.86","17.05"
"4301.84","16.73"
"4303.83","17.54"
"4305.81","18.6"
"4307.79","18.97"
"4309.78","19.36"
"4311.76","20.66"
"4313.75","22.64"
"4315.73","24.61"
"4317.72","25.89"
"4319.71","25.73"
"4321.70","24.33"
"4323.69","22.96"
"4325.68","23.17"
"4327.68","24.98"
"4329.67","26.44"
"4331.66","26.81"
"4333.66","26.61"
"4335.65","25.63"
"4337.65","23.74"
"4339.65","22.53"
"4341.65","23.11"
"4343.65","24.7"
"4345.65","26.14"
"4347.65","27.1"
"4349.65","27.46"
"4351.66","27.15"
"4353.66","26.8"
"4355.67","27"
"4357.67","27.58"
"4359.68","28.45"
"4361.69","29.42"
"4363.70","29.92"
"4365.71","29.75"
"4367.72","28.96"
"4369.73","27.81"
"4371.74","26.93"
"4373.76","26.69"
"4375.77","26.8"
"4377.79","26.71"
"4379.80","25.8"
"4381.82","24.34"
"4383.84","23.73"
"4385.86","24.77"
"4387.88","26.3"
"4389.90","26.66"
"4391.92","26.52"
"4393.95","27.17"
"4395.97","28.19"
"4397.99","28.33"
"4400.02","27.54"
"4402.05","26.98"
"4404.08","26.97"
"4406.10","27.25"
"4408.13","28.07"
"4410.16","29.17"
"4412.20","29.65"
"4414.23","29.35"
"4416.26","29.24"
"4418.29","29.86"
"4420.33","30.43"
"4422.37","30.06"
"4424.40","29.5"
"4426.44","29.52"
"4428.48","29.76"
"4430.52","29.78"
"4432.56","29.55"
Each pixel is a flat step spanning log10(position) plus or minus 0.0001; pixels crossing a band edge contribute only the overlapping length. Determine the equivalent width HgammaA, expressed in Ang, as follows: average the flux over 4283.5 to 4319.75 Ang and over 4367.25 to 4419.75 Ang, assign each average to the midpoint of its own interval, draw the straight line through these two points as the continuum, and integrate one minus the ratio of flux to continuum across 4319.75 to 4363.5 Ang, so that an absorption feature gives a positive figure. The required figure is -4.1 Ang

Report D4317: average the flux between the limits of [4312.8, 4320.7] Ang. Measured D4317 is 24.7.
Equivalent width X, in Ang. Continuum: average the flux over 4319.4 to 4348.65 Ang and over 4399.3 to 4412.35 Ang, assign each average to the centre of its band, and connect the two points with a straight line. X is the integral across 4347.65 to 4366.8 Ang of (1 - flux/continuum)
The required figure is -1.7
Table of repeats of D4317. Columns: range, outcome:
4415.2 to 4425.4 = 29.8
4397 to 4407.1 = 27.4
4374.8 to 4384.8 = 25.5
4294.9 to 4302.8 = 18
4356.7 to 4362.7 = 28.5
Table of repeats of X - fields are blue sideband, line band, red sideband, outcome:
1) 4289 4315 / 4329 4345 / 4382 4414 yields -1.9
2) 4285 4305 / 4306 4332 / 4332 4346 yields -1.0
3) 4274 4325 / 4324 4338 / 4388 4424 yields -0.9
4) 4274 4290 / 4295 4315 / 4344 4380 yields 4.7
